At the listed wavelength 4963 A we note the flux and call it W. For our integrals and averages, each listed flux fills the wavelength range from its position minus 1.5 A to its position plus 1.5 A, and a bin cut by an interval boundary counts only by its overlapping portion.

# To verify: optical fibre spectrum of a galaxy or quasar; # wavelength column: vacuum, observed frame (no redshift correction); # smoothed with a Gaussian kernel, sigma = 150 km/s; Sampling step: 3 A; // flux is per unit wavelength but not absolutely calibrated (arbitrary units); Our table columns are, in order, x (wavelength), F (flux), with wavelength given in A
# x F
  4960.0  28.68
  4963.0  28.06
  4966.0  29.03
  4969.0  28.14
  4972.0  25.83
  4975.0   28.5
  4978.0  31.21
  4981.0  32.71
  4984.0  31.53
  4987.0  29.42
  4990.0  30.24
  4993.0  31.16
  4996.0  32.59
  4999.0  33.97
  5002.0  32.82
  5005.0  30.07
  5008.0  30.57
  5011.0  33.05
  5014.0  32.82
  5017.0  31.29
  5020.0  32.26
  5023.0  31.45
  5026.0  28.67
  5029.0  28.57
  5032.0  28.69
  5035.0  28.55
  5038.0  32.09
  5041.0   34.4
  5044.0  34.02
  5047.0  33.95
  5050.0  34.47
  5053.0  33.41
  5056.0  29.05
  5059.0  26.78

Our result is 28.06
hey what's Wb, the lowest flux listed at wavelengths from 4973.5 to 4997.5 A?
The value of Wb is 28.5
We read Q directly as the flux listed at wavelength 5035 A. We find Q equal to 28.55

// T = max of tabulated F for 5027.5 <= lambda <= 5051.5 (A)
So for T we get 34.47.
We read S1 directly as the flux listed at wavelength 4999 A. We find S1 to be 33.97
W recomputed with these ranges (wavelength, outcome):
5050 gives 34.47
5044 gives 34.02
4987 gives 29.42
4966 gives 29.03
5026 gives 28.67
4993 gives 31.16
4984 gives 31.53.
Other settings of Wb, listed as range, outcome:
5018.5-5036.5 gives 28.55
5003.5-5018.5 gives 30.07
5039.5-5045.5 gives 34.02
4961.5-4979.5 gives 25.83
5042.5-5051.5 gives 33.95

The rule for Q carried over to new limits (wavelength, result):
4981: 32.71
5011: 33.05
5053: 33.41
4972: 25.83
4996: 32.59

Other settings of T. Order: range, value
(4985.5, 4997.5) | 32.59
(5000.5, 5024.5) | 33.05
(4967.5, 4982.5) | 32.71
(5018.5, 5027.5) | 32.26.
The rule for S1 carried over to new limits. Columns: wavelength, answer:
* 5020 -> 32.26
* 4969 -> 28.14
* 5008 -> 30.57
